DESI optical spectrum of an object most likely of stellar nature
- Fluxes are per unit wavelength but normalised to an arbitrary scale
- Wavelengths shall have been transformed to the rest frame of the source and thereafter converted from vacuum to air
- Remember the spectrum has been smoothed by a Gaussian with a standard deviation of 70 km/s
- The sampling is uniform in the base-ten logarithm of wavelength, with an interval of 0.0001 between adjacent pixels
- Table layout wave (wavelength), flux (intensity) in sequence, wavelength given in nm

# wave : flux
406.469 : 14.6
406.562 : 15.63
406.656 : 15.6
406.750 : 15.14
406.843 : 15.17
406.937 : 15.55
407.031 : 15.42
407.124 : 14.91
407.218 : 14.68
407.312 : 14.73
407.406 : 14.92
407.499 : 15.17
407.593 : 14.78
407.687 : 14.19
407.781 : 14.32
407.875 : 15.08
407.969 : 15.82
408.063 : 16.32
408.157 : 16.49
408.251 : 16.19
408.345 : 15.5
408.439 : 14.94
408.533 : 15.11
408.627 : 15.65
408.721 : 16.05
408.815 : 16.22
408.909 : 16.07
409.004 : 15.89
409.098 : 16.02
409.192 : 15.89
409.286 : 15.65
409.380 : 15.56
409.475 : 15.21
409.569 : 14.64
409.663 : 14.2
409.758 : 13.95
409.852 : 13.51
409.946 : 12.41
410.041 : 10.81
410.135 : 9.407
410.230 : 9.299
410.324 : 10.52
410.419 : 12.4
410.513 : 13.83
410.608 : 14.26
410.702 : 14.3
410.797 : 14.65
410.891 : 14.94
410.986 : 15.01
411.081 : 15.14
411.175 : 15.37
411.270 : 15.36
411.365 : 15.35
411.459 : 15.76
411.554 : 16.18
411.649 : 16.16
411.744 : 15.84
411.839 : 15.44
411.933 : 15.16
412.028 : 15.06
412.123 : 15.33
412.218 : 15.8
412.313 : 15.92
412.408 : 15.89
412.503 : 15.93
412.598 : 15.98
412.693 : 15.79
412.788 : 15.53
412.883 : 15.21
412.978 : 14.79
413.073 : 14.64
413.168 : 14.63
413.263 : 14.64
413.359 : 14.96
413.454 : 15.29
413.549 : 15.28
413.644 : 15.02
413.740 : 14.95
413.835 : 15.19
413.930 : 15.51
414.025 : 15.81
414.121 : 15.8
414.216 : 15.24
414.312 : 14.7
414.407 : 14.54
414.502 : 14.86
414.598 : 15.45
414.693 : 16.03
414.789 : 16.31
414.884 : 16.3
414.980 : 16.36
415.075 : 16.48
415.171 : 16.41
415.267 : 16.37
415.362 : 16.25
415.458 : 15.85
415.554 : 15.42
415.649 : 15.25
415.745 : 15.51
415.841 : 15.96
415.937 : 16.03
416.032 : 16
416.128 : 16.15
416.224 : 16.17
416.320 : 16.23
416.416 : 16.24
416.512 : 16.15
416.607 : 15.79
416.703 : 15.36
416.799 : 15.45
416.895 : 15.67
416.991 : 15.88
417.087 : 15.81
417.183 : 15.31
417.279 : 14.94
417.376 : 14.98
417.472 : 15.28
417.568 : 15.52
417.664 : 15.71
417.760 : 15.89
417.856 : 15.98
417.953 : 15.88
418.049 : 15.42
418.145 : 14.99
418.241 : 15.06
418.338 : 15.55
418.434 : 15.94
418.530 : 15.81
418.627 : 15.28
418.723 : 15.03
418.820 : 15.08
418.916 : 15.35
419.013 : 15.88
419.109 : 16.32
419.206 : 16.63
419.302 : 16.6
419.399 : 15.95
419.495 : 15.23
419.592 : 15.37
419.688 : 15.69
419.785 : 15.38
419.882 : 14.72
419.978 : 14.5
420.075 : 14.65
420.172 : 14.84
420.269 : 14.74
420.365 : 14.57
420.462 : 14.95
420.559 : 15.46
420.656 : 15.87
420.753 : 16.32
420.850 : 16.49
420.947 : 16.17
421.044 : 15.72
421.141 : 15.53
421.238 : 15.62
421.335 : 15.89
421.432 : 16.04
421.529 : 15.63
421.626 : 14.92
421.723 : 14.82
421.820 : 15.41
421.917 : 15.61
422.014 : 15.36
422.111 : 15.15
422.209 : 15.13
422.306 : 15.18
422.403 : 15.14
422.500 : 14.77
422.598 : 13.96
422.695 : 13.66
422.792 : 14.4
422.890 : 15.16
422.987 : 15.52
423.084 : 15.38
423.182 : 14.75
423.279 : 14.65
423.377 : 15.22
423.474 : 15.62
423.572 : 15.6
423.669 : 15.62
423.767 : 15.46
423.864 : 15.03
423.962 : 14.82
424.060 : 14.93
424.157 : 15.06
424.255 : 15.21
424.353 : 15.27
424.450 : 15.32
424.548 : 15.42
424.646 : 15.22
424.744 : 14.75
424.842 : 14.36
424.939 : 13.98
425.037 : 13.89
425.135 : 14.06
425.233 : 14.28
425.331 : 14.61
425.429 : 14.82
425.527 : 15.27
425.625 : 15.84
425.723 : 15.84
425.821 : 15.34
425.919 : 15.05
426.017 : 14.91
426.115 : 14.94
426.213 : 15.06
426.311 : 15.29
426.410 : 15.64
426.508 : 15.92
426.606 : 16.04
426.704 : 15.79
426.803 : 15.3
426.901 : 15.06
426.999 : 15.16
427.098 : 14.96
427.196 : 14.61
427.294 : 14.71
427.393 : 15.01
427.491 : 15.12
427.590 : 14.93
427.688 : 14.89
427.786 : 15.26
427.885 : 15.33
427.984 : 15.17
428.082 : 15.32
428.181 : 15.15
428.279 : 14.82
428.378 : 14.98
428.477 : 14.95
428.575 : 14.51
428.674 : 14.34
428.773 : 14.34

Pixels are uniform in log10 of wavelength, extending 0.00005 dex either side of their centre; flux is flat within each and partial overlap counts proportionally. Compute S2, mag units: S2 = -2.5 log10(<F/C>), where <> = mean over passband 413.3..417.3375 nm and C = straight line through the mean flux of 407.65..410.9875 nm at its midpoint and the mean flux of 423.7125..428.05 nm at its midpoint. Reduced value -0.07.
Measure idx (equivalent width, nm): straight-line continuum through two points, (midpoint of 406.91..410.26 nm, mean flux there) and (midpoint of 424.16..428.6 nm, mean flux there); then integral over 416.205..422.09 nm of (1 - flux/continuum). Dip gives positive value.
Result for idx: -0.24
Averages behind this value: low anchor 14.8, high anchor 15.1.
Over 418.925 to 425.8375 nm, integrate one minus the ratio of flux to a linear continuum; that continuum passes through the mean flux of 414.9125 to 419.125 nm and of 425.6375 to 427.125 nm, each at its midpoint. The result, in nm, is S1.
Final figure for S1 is 0.134 nm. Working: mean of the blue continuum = 15.7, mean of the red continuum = 15.4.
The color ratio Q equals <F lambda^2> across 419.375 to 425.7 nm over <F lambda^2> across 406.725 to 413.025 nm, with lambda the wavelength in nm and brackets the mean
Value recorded 1.1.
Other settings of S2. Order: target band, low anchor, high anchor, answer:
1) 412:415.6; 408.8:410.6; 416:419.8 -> -0.059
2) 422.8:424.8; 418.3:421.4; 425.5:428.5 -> 0.013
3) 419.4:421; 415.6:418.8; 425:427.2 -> 0.010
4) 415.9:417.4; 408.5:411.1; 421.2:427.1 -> -0.083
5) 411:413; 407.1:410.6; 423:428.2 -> -0.070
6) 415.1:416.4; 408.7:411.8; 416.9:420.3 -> -0.061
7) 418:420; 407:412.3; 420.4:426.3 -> -0.035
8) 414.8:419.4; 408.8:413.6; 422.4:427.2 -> -0.065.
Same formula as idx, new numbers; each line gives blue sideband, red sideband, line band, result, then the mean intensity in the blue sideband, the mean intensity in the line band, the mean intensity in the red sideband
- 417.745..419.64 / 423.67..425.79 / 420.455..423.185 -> -0.006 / 15.7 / 15.3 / 14.9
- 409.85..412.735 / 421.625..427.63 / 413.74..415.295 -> -0.117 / 14.4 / 15.7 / 15.1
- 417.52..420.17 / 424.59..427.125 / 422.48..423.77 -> 0.022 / 15.5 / 15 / 15.1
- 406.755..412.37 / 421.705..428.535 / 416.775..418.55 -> -0.070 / 14.8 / 15.5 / 15.1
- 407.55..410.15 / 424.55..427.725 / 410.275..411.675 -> 0.033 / 14.9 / 14.6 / 15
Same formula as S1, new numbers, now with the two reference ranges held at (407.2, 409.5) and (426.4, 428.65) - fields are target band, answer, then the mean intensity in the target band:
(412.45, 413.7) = 0.01 nm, 15.2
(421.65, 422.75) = 0.02 nm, 14.9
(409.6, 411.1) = 0.23 nm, 13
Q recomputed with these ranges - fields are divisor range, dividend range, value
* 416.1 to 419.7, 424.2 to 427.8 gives 1.00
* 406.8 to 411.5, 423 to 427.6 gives 1.11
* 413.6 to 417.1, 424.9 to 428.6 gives 1.01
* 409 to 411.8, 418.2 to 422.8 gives 1.13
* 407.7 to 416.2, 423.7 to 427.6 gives 1.06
